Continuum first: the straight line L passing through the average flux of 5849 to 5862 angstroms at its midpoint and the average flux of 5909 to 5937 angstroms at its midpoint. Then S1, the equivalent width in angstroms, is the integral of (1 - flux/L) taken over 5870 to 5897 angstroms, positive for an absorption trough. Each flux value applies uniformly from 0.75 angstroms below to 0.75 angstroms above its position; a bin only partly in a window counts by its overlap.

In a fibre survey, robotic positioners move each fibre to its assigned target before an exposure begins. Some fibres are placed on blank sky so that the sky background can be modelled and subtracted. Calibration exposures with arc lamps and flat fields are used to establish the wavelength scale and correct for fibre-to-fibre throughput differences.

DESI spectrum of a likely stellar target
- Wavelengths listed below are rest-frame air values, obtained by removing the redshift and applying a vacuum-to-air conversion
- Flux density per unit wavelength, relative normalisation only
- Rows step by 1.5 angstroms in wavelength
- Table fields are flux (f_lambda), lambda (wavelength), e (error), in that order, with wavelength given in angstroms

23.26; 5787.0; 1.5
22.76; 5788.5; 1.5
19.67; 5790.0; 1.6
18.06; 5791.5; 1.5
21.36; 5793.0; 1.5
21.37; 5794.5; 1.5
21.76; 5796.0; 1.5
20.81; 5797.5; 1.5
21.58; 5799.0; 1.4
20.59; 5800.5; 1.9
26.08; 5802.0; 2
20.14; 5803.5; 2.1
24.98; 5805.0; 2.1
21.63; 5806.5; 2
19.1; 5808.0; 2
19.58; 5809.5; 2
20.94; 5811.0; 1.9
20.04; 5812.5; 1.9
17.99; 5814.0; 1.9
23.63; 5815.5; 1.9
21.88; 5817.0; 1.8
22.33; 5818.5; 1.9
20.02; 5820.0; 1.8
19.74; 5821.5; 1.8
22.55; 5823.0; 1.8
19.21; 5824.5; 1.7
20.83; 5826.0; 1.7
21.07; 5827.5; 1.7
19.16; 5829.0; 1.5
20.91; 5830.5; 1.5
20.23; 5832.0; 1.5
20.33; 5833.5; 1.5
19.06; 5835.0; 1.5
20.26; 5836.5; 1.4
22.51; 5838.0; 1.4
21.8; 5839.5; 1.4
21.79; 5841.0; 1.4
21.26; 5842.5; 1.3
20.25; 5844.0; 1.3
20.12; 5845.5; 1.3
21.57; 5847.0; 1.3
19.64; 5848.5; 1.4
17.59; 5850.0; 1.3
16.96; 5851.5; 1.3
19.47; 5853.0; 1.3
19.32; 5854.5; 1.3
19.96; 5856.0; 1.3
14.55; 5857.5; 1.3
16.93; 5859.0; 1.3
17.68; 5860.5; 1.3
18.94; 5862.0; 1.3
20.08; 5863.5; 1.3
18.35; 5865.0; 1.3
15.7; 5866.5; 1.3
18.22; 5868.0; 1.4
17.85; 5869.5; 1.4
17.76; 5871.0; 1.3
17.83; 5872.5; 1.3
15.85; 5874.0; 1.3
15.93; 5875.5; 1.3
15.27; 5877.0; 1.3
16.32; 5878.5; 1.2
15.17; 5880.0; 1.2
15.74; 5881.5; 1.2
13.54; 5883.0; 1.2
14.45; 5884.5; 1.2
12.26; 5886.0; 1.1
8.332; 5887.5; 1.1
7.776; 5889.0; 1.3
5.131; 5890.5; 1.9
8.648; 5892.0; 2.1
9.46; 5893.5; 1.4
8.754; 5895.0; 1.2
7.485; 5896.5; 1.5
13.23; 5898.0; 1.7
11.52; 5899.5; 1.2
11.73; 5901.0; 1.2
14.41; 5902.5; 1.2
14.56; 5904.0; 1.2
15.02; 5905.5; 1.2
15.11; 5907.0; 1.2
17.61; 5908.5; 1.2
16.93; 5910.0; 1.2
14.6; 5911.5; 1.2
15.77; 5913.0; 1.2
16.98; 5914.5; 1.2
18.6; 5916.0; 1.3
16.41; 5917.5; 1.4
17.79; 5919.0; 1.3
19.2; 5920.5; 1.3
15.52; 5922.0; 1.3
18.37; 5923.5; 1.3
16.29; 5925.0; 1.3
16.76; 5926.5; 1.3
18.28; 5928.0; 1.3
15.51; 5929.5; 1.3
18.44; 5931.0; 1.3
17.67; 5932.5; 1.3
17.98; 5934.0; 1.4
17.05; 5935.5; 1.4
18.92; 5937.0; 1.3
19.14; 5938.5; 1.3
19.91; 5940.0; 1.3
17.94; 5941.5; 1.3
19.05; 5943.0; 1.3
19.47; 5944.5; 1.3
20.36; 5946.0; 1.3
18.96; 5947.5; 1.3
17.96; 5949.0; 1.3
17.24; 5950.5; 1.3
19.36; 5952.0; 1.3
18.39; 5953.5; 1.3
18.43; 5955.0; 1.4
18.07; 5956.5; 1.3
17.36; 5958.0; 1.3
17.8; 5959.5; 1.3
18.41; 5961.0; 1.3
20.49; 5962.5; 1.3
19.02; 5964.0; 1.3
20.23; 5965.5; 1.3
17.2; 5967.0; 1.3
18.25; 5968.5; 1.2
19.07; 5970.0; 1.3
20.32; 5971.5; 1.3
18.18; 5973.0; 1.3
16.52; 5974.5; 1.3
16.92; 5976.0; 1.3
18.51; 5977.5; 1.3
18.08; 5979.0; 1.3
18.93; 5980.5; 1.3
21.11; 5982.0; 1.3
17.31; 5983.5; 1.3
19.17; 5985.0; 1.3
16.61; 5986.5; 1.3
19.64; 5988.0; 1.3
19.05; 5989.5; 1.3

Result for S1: 7.6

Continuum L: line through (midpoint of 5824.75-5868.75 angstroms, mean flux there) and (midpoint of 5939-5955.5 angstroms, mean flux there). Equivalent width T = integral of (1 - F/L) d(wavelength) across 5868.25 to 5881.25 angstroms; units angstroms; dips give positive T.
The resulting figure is 1.9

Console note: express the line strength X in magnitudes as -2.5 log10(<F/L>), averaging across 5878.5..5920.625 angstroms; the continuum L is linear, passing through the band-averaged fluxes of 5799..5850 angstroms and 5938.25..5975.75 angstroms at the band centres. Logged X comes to 0.41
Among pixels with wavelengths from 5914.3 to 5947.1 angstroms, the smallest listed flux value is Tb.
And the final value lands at 15.51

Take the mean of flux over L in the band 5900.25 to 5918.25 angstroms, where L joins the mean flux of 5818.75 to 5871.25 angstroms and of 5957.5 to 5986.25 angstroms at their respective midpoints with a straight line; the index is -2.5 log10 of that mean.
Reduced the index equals 0.212 mag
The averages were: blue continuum 19.5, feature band 15.6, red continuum 18.5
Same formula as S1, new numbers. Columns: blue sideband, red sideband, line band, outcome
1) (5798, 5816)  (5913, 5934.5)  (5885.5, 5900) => 7.3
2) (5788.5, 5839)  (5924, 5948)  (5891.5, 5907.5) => 6.1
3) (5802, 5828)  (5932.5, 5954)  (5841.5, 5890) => 7.9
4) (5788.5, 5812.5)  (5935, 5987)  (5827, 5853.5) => 0.4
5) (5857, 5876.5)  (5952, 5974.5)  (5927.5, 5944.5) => 0.0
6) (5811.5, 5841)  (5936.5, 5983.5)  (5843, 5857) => 0.7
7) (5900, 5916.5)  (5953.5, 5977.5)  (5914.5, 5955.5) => -3.0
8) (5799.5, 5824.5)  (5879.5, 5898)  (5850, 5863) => -2.5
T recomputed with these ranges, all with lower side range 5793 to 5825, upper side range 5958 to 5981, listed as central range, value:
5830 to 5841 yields 0.0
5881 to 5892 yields 5.1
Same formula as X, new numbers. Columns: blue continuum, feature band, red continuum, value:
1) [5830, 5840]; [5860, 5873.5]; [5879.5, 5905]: -0.16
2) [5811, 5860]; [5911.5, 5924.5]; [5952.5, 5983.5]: 0.12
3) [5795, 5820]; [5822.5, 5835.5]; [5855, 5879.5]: -0.02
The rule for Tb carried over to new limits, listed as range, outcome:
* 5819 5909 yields 5.131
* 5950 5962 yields 17.24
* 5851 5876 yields 14.55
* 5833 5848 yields 19.06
